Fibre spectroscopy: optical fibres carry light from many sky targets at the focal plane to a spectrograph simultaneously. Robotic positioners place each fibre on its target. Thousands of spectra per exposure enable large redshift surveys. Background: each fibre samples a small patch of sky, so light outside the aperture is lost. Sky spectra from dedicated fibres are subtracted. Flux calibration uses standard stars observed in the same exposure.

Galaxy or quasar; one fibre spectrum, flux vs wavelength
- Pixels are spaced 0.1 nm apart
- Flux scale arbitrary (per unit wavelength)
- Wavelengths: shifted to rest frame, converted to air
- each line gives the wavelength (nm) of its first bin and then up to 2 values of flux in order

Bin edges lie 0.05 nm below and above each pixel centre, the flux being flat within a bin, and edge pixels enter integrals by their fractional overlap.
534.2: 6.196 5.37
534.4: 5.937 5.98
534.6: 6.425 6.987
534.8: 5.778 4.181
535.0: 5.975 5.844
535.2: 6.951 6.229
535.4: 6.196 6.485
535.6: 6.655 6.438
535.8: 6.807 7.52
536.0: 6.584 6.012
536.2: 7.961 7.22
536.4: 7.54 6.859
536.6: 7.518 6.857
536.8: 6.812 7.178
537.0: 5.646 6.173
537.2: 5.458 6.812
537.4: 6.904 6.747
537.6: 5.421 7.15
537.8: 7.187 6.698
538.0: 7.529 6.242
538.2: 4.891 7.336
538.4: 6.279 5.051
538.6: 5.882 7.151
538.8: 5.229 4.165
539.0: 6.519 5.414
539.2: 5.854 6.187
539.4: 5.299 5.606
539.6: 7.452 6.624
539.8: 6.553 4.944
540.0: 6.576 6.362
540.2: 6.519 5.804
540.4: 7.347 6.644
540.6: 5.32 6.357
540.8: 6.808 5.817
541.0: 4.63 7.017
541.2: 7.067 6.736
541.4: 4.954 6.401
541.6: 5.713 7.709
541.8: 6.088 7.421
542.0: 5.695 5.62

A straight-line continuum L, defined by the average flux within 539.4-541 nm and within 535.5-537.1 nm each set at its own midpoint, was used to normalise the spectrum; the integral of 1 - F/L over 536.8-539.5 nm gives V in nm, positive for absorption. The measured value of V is 0.16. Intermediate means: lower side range 6.87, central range 6.17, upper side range 6.23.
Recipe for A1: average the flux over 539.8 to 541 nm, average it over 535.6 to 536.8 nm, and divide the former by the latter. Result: 0.88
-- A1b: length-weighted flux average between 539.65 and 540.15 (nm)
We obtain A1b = 6.21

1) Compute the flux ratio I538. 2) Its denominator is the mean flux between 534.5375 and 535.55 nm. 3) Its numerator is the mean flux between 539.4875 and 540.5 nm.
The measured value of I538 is 1.1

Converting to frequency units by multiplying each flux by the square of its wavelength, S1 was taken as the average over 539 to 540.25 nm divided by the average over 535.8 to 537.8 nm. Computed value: 0.9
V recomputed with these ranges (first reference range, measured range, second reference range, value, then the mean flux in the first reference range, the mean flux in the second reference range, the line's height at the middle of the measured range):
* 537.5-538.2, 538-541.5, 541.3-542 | 0.197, 6.58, 6.36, 6.47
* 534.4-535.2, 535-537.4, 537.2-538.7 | -0.199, 5.95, 6.43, 6.16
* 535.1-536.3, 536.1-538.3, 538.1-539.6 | -0.143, 6.7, 5.85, 6.29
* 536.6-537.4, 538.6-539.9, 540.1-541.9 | 0.091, 6.52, 6.32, 6.41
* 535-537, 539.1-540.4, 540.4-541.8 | 0.049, 6.77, 6.28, 6.41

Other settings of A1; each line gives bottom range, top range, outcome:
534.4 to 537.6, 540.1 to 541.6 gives 0.96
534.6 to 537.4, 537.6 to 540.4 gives 0.94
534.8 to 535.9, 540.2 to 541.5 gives 1.00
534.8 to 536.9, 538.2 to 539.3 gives 0.88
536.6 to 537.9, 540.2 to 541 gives 0.94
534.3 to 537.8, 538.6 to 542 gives 0.95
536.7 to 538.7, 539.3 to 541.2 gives 0.97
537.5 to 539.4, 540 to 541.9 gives 1.04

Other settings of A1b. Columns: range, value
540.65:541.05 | 5.9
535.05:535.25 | 6.4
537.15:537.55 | 6.48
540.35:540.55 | 7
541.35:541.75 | 6.19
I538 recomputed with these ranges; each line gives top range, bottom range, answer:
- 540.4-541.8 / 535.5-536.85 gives 0.90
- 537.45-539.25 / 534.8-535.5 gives 1.04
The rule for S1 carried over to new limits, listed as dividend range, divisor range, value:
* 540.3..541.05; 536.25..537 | 0.88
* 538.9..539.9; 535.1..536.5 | 0.90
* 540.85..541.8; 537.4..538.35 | 0.96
